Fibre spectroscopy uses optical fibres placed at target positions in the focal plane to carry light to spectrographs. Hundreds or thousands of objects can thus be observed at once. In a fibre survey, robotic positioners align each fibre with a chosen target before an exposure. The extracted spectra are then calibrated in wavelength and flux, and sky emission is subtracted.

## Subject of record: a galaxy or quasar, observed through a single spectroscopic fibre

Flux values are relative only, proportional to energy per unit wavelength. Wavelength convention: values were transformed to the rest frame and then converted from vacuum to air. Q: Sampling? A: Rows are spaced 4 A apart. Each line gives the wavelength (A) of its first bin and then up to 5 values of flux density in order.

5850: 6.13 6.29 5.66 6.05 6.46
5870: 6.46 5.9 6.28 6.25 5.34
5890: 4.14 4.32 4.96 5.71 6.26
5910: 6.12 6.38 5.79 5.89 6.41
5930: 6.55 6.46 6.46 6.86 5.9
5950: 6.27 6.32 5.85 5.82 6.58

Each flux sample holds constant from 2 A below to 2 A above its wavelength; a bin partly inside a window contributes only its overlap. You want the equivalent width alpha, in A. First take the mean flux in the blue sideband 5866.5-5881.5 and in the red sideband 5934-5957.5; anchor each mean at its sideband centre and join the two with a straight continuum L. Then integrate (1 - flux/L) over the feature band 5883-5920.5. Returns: 4.81 A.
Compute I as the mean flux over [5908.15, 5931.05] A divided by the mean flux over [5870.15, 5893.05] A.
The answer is 1.1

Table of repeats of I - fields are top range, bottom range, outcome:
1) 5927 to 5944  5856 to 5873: 1.07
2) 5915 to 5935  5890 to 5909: 1.19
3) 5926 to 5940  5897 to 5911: 1.12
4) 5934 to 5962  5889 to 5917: 1.14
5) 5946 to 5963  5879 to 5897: 1.19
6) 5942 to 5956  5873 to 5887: 1.05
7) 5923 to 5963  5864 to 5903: 1.13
